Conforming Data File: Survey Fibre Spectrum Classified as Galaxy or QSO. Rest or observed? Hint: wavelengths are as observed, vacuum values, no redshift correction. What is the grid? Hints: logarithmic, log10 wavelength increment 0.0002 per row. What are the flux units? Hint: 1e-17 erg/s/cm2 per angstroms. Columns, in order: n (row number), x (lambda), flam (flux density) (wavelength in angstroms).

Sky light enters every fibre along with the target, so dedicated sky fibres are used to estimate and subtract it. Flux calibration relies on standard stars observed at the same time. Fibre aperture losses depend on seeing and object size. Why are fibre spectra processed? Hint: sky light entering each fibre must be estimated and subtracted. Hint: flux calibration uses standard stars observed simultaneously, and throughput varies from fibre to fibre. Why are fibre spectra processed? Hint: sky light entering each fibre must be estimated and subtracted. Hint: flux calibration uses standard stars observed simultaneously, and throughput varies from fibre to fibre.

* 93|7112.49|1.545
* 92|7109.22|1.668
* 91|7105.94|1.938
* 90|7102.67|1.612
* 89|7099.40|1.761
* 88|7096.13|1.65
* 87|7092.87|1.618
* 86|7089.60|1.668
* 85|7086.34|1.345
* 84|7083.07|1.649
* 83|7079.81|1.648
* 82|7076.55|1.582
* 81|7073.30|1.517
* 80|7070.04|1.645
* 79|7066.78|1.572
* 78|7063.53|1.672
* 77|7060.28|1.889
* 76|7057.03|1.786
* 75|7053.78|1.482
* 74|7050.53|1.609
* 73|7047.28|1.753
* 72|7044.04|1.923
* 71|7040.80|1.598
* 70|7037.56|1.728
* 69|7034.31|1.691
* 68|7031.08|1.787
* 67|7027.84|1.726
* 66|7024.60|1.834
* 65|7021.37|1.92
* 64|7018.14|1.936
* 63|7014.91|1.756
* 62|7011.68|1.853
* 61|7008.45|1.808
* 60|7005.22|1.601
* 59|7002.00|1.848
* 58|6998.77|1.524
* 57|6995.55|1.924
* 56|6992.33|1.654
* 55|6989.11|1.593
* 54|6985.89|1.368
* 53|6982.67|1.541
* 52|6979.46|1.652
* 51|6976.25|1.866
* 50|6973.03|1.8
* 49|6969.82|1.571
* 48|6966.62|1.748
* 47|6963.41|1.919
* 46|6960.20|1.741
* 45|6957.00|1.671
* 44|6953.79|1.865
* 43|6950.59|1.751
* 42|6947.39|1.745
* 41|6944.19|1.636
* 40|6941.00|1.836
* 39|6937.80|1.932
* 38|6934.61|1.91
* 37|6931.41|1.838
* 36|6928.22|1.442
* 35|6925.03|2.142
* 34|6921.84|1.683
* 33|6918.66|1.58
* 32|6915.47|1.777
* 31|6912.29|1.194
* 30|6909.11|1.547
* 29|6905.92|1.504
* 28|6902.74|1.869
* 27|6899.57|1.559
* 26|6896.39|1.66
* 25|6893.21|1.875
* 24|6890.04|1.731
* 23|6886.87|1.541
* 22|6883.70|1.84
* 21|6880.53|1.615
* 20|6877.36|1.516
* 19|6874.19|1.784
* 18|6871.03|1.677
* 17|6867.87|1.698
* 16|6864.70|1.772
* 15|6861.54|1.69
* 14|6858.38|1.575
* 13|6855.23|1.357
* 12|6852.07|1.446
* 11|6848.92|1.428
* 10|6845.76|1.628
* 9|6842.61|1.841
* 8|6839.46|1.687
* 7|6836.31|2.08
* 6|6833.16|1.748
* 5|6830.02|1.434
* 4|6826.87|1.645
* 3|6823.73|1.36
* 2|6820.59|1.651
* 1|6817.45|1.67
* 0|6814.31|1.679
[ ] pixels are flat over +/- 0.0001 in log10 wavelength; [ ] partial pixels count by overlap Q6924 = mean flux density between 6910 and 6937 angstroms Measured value 1.7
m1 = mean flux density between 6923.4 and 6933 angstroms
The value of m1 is 1.81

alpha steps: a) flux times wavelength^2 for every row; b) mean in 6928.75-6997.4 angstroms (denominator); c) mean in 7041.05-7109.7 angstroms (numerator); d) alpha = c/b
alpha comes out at 0.99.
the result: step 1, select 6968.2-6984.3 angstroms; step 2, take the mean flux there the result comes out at 1.69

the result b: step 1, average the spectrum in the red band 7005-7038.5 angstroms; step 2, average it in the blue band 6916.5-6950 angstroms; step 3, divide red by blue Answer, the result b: 1.0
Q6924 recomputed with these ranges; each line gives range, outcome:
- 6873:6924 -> 1.65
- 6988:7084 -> 1.72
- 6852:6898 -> 1.66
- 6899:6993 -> 1.7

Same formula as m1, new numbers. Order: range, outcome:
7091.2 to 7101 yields 1.68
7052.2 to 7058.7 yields 1.64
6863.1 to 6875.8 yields 1.73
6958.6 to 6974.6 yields 1.76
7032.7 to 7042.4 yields 1.67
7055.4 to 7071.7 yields 1.71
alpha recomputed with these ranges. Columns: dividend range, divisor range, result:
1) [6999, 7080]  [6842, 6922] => 1.11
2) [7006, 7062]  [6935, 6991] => 1.05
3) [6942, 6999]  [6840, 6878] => 1.08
